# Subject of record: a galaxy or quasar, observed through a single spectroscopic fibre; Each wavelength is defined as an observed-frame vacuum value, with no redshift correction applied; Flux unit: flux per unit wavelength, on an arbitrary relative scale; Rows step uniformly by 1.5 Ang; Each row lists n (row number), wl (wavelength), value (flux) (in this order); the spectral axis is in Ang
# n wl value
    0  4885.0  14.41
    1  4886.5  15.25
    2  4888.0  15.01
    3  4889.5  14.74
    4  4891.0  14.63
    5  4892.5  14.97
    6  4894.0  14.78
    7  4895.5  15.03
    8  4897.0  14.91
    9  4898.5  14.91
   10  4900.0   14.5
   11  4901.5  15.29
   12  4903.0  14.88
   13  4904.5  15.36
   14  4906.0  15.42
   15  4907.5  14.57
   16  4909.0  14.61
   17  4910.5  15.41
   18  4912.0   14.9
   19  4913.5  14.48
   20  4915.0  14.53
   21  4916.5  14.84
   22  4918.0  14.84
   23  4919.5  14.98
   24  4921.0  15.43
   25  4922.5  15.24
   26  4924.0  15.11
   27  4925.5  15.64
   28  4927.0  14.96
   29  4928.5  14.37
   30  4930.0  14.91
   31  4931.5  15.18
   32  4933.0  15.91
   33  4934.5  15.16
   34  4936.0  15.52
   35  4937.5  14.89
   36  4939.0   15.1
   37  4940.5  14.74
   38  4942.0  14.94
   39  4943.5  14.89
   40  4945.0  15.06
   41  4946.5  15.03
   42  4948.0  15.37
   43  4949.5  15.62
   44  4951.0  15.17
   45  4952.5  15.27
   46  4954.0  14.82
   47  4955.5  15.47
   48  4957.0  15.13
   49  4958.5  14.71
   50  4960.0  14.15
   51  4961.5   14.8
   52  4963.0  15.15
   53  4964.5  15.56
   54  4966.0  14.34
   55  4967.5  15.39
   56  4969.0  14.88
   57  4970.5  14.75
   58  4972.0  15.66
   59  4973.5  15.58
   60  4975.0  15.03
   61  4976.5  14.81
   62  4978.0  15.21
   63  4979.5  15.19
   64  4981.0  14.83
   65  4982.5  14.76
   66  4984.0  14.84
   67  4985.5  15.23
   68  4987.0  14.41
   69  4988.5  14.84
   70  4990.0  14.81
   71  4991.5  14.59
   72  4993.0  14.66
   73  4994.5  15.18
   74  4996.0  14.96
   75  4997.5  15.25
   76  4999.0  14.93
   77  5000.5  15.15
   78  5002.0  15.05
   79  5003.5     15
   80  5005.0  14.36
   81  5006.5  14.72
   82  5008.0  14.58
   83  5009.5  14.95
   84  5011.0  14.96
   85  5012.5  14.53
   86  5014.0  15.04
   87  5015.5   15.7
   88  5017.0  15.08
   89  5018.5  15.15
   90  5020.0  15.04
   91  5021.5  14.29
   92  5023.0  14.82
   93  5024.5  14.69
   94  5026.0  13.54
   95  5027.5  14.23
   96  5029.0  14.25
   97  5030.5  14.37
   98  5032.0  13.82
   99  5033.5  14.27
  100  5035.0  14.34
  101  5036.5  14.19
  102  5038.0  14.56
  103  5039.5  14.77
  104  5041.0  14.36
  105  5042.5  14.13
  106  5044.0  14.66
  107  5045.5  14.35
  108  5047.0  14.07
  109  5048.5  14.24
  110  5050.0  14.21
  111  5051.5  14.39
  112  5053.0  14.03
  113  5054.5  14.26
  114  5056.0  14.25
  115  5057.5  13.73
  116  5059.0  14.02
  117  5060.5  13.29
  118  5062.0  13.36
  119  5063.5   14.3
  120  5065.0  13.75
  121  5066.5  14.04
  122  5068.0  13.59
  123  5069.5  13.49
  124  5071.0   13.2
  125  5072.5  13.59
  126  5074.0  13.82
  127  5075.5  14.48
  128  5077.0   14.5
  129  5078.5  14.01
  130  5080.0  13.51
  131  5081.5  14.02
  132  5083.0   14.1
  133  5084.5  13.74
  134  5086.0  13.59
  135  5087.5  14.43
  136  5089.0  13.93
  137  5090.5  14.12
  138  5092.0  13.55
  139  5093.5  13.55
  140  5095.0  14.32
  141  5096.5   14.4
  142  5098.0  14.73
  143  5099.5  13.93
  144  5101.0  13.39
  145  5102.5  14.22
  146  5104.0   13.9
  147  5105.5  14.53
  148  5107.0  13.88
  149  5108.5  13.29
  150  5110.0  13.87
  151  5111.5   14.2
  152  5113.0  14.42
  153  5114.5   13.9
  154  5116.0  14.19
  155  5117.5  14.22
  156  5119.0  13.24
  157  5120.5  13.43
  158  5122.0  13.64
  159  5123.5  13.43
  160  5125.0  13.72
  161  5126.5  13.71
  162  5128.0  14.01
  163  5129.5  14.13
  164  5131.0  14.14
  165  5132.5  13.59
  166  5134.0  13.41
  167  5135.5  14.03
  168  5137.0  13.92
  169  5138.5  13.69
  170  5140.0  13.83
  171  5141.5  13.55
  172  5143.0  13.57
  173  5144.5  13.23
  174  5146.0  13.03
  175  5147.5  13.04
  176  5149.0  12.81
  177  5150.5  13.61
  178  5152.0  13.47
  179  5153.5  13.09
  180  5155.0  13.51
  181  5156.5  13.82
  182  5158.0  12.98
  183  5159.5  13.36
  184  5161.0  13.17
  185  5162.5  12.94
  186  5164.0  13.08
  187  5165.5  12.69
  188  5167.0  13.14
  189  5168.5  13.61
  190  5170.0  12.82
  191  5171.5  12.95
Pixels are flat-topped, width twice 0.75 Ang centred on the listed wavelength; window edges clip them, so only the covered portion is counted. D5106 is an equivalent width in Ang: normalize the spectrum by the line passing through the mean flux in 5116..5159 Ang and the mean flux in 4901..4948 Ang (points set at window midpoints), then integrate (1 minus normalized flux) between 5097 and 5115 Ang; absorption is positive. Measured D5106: -0.3 Ang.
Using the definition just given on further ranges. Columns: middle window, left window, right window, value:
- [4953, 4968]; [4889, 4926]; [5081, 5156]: -0.3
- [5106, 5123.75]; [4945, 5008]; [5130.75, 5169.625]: -0.2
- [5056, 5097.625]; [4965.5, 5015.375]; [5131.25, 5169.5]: 0.6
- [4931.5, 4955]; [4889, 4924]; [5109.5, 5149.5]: -0.7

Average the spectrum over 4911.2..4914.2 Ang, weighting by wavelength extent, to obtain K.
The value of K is 14.7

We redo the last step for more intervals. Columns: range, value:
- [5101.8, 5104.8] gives 14.1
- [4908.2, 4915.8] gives 14.8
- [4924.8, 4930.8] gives 15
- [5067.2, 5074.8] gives 13.5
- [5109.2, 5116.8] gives 14.1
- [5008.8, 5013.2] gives 14.8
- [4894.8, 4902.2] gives 14.9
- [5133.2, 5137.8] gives 13.8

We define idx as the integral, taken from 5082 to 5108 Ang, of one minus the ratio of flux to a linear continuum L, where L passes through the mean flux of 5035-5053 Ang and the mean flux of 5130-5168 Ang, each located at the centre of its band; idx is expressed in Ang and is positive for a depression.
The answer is -0.24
